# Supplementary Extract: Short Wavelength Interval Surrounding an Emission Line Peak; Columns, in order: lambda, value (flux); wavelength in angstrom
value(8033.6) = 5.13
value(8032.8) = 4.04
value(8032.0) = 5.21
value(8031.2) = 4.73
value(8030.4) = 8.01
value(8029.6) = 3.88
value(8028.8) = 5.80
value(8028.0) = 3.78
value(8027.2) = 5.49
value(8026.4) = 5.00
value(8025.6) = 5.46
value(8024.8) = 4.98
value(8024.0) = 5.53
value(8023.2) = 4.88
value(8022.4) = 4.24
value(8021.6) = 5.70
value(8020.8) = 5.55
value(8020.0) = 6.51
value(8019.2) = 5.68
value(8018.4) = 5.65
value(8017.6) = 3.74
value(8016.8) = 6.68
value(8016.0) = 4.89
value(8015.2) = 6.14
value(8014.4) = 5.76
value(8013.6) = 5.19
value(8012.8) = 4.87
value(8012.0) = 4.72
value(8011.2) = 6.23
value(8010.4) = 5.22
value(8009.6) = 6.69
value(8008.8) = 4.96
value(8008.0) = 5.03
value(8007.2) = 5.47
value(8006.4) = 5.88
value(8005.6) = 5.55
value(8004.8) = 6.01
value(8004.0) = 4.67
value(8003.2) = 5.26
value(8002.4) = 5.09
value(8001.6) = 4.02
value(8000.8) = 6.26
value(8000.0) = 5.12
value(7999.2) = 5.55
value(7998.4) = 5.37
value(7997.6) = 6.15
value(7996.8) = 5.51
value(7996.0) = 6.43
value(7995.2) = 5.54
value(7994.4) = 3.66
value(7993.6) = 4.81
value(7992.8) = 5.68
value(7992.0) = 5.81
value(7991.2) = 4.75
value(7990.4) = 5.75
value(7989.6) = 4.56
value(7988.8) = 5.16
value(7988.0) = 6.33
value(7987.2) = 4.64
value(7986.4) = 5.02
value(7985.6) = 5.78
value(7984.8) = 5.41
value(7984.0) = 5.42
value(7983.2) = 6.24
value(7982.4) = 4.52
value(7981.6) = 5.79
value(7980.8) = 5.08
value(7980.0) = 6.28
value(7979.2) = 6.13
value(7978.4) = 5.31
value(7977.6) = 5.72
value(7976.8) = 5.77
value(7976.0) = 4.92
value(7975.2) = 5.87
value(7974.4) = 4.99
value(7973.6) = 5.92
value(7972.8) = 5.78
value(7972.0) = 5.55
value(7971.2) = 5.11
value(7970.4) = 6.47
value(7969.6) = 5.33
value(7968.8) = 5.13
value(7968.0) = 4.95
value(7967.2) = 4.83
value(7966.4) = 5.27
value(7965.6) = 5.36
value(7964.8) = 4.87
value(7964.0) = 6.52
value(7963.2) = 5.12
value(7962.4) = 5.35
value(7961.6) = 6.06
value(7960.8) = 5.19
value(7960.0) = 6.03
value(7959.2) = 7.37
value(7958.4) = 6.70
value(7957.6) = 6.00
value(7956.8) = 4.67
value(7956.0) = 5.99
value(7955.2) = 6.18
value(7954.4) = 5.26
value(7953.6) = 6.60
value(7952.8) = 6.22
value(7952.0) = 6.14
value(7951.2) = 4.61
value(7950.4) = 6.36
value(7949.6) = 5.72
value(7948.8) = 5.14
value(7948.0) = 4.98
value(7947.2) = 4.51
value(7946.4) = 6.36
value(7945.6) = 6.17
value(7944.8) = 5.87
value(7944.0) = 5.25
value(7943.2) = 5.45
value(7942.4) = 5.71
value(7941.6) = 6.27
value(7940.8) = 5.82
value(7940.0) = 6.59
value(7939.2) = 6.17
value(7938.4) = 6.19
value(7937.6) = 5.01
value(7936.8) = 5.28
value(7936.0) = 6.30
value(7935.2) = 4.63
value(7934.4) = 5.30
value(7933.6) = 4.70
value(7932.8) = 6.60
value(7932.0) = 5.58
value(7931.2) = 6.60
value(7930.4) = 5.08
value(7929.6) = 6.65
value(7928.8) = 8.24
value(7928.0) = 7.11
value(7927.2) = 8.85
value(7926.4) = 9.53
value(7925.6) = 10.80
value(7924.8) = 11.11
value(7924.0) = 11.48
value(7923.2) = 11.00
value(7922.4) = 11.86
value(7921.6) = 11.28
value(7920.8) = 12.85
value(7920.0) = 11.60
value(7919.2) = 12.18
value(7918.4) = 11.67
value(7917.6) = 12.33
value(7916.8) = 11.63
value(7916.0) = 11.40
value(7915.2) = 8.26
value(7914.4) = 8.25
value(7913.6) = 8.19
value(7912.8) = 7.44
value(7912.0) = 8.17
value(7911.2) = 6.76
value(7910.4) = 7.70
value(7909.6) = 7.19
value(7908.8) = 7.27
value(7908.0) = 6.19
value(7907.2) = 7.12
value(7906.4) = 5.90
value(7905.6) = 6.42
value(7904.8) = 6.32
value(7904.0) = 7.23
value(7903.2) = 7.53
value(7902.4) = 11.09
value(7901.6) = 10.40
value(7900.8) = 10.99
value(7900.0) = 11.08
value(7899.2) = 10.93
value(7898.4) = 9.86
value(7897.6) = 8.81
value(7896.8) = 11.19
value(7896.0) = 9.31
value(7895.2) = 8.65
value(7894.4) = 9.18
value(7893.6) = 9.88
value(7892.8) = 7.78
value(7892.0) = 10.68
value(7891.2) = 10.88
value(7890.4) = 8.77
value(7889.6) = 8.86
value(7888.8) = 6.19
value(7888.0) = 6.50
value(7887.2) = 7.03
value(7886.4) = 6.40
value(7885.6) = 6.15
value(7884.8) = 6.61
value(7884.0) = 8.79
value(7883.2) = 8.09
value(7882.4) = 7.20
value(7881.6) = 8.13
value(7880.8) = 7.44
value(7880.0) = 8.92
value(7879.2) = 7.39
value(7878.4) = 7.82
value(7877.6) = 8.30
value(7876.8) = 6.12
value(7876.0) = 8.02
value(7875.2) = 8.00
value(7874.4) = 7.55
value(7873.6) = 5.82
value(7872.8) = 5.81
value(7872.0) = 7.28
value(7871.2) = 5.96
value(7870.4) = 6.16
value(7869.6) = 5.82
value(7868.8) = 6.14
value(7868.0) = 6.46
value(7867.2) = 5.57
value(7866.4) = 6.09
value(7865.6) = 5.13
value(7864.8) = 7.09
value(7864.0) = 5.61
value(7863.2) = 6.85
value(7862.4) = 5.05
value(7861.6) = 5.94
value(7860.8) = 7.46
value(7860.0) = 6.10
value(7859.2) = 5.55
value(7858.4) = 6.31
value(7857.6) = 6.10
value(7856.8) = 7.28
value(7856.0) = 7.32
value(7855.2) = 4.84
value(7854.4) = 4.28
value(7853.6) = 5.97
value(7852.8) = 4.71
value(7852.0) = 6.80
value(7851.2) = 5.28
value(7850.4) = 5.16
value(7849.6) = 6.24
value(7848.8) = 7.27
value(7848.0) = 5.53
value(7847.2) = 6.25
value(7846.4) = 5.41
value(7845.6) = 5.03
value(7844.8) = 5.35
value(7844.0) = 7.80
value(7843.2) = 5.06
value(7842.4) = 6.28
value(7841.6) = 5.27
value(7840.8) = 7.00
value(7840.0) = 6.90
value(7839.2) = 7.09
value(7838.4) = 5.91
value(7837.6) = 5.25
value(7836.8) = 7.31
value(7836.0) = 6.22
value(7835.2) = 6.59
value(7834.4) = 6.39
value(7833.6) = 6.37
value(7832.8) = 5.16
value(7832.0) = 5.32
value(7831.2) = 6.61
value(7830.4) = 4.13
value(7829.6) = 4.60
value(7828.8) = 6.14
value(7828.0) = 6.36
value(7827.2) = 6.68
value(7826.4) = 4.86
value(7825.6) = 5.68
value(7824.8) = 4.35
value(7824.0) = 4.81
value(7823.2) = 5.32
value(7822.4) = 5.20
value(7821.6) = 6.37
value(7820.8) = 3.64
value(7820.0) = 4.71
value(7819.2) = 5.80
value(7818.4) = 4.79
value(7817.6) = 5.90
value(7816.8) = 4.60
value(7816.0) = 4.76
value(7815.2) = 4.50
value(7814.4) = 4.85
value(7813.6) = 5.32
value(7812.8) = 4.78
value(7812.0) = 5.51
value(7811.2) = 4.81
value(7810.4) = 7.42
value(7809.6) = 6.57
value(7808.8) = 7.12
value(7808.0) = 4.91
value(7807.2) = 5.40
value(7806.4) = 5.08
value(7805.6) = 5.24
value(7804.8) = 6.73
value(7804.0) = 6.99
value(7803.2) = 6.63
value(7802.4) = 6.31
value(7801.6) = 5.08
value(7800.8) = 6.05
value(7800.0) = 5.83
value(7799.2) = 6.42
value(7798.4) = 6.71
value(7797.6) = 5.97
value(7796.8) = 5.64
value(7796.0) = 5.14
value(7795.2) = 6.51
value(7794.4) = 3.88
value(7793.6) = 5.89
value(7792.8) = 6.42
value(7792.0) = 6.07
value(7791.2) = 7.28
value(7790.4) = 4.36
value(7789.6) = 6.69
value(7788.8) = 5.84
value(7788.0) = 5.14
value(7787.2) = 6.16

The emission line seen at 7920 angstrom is [N II]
